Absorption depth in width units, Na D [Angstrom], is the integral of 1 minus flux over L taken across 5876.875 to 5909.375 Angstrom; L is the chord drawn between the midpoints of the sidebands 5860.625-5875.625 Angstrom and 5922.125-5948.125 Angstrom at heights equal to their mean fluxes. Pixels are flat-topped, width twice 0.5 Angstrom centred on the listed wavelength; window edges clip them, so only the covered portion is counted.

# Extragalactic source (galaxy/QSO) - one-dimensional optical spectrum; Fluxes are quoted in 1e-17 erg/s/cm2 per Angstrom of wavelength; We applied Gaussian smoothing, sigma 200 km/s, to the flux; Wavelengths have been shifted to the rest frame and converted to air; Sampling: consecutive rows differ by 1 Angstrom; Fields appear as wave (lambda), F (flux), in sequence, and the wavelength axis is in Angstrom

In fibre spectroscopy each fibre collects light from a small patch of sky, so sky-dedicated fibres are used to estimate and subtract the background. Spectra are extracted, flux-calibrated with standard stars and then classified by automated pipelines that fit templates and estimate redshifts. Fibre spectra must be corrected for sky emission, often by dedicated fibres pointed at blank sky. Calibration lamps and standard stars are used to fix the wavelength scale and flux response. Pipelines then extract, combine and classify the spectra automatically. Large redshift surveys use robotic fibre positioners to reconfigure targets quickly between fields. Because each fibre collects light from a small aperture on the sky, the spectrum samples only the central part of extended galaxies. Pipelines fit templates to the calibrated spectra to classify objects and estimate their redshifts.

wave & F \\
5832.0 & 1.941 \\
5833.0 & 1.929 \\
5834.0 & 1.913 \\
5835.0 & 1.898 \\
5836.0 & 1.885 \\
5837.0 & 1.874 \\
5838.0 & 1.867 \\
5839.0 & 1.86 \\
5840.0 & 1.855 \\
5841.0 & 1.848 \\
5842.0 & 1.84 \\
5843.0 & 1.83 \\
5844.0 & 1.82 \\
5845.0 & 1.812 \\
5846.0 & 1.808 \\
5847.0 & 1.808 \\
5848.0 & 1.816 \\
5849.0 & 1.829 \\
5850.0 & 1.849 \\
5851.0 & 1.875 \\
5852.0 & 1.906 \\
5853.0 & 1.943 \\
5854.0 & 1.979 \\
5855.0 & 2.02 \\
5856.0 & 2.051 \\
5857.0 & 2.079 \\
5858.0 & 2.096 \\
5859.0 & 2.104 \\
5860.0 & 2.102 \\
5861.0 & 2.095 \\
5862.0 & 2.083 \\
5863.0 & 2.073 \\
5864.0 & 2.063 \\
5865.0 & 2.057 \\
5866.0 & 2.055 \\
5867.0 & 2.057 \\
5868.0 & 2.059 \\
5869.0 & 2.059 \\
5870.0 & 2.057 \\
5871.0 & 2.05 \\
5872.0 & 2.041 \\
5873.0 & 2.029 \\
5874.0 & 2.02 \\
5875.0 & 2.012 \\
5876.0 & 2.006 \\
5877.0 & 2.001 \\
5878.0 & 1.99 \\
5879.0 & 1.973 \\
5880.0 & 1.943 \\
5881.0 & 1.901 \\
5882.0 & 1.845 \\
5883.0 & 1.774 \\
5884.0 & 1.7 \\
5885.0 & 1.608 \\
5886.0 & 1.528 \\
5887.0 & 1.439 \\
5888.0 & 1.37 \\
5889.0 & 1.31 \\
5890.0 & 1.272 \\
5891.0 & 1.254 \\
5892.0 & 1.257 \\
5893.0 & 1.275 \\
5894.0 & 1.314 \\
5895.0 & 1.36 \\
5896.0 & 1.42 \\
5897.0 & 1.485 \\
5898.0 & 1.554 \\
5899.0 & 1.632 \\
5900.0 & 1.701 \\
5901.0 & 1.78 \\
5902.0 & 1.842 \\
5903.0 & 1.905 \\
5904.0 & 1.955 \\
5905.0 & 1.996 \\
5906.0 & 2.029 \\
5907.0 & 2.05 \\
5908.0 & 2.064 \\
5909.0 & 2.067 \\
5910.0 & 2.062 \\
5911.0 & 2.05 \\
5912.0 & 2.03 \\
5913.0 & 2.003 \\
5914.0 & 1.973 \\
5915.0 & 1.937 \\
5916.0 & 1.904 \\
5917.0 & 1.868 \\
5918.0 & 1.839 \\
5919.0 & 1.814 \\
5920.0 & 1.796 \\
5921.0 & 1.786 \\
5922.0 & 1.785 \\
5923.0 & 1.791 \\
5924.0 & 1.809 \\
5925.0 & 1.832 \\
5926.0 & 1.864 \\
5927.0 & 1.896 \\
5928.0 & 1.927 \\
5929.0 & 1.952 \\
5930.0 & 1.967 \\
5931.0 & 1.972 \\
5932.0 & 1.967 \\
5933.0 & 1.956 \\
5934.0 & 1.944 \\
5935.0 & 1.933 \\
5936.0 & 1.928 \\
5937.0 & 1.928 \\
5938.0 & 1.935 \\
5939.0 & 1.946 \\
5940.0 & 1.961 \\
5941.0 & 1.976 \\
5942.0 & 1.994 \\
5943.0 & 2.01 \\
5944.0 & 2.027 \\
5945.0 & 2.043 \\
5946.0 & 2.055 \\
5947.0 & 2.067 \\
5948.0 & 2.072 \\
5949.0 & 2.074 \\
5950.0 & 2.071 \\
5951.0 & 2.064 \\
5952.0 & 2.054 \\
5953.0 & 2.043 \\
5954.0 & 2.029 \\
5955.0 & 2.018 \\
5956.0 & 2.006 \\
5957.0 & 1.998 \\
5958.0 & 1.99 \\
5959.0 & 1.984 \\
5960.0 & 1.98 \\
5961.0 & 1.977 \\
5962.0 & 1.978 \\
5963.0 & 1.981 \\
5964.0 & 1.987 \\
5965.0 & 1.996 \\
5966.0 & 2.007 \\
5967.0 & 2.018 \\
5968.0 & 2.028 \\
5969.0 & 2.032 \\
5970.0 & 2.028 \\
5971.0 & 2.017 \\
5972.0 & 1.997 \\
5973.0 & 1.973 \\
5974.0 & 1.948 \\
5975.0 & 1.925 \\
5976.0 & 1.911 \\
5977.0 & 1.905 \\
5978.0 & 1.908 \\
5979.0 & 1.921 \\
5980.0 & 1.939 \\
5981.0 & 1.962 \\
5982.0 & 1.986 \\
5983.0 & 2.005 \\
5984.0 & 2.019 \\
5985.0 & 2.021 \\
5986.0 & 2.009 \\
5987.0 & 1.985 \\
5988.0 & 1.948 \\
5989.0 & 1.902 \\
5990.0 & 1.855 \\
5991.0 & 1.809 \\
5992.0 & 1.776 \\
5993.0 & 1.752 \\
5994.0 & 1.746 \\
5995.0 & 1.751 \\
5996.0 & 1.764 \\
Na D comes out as 5.4 Angstrom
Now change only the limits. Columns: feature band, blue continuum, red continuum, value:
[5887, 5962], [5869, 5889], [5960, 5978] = 2.26 Angstrom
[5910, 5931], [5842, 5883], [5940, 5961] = 1.16 Angstrom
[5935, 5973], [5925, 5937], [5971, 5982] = -1.34 Angstrom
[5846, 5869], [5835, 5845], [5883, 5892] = -4.05 Angstrom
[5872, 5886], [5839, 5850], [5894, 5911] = -0.68 Angstrom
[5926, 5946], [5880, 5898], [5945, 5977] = -1.44 Angstrom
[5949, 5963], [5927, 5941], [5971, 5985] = -0.45 Angstrom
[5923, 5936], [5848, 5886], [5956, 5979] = 0.42 Angstrom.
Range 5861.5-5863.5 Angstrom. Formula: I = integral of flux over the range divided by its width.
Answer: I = 2.08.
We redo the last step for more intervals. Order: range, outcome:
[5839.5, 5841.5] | 1.85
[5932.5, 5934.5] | 1.95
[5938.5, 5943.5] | 1.98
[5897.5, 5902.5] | 1.7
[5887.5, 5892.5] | 1.29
